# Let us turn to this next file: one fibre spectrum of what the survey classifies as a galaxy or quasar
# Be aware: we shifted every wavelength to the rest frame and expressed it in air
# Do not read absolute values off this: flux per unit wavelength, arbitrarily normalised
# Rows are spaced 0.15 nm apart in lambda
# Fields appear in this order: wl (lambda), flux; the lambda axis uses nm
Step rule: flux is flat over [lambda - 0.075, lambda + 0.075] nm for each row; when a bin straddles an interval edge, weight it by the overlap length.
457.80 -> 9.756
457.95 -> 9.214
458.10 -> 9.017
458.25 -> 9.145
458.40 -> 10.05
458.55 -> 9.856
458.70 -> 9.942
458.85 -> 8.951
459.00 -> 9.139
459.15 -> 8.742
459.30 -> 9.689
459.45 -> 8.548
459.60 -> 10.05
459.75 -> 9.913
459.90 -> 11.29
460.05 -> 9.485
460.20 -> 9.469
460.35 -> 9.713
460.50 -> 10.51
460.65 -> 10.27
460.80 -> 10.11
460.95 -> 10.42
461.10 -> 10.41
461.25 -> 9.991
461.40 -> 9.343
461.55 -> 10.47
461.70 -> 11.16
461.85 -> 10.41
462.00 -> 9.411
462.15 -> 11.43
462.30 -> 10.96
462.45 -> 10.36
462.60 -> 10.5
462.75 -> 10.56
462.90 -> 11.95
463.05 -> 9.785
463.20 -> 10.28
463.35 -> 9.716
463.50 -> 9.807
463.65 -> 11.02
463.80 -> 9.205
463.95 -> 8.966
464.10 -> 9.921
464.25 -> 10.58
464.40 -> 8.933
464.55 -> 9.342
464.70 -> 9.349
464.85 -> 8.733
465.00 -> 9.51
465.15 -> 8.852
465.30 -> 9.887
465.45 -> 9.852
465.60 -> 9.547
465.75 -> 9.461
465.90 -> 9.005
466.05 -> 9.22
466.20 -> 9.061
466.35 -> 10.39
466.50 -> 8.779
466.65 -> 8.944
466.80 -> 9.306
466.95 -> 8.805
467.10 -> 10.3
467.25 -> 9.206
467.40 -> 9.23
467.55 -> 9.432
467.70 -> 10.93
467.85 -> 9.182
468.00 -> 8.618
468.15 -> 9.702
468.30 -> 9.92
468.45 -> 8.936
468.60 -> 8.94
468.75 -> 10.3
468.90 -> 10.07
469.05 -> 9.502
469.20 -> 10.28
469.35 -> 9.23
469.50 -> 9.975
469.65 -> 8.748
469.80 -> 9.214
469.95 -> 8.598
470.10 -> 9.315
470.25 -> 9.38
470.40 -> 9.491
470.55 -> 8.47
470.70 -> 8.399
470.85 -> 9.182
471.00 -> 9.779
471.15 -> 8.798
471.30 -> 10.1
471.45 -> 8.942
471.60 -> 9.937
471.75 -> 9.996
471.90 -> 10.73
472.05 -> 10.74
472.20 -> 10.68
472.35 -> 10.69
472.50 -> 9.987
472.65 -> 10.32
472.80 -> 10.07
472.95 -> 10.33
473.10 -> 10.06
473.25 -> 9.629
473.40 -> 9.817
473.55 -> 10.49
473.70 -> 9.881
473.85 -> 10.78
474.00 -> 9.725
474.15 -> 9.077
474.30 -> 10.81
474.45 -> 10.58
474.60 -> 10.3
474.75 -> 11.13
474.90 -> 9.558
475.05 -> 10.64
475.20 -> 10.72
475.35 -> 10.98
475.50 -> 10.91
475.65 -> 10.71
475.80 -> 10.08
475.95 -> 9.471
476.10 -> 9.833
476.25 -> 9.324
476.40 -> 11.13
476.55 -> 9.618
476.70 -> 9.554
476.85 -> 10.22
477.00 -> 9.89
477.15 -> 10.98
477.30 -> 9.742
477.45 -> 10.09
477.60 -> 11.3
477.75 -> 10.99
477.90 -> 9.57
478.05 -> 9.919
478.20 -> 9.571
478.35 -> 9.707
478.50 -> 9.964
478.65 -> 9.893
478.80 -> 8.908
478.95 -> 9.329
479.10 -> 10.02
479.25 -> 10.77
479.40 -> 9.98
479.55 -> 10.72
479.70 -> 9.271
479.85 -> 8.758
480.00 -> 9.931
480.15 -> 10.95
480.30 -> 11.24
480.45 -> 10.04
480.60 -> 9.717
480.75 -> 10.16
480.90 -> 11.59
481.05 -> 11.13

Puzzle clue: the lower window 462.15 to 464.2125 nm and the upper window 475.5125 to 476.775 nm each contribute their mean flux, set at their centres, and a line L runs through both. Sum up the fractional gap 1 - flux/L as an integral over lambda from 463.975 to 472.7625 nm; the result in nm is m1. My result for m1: 0.56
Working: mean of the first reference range 10.3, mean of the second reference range 10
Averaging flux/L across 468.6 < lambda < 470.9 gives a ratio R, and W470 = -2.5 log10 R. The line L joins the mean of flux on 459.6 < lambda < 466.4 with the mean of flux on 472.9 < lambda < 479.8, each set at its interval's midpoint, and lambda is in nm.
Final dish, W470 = 0.08 mag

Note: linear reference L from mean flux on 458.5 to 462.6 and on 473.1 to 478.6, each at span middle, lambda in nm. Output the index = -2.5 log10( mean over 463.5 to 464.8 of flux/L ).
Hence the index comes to 0.04 mag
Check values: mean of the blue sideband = 10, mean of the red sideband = 10.2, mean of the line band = 9.65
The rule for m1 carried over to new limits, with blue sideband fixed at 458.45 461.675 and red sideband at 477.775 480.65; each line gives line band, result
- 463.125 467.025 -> 0.15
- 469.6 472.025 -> 0.13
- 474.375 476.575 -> -0.10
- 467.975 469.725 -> 0.06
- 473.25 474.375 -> -0.02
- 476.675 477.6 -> -0.03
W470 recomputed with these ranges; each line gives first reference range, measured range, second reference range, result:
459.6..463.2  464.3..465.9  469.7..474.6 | 0.09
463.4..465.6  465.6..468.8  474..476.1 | 0.04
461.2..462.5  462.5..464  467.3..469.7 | 0.00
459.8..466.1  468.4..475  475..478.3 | 0.04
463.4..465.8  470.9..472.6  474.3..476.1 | 0.01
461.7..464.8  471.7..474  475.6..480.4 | -0.02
